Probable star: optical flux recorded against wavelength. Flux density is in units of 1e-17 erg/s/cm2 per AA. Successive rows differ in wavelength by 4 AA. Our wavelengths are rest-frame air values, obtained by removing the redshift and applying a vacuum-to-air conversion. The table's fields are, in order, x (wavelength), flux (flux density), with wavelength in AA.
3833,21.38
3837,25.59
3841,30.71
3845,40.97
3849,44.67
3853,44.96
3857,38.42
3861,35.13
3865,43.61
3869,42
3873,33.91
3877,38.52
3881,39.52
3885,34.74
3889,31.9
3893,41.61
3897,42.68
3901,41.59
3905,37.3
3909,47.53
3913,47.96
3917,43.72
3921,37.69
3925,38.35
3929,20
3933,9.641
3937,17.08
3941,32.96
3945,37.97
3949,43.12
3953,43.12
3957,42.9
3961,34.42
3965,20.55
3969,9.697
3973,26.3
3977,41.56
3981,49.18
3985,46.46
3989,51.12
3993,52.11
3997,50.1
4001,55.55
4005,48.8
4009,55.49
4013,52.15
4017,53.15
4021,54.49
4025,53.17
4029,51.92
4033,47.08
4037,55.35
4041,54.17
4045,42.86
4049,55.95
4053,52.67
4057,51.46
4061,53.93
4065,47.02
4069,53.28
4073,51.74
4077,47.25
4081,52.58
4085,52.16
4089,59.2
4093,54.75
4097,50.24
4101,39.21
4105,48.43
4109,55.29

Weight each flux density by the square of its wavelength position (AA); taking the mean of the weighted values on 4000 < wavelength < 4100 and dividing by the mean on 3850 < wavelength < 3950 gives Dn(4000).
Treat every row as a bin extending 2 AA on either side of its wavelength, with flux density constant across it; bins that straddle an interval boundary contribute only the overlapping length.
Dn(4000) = 1.5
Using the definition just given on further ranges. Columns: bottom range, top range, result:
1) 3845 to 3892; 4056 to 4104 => 1.46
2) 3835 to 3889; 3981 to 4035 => 1.47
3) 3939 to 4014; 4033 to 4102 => 1.29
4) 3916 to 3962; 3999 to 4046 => 1.64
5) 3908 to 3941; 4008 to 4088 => 1.71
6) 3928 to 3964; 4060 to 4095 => 1.79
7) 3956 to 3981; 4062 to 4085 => 1.76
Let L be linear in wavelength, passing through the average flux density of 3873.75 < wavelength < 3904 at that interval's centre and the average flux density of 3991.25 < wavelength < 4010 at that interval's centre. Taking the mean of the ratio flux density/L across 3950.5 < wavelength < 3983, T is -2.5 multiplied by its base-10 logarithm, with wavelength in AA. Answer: 0.39 mag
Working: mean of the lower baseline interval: 38.4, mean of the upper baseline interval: 52.2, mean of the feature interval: 33.6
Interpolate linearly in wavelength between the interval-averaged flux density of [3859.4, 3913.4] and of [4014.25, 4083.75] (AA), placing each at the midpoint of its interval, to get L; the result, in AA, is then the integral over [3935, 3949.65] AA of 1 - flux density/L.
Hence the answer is 4.0 AA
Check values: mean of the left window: 39.7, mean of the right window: 51.7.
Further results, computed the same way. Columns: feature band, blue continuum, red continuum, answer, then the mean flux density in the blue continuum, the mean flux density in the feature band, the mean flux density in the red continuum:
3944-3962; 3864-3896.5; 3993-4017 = 2.2 AA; 38.3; 40.8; 52.5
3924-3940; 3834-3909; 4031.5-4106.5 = 8.0 AA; 38.2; 20.9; 51.1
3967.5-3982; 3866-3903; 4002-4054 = 4.9 AA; 38.6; 31.2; 52.2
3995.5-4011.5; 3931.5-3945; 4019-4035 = -3.1 AA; 23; 52.5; 51.7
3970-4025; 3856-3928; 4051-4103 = -2.5 AA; 39.5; 48.4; 51.2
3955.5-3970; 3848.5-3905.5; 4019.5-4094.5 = 5.7 AA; 39.3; 27.5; 52.1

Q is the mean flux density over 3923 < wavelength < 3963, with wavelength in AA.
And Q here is 32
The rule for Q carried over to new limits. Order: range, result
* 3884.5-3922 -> 41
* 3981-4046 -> 51.6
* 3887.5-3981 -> 34.7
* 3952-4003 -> 40.2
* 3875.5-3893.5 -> 36.9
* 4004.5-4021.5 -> 53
